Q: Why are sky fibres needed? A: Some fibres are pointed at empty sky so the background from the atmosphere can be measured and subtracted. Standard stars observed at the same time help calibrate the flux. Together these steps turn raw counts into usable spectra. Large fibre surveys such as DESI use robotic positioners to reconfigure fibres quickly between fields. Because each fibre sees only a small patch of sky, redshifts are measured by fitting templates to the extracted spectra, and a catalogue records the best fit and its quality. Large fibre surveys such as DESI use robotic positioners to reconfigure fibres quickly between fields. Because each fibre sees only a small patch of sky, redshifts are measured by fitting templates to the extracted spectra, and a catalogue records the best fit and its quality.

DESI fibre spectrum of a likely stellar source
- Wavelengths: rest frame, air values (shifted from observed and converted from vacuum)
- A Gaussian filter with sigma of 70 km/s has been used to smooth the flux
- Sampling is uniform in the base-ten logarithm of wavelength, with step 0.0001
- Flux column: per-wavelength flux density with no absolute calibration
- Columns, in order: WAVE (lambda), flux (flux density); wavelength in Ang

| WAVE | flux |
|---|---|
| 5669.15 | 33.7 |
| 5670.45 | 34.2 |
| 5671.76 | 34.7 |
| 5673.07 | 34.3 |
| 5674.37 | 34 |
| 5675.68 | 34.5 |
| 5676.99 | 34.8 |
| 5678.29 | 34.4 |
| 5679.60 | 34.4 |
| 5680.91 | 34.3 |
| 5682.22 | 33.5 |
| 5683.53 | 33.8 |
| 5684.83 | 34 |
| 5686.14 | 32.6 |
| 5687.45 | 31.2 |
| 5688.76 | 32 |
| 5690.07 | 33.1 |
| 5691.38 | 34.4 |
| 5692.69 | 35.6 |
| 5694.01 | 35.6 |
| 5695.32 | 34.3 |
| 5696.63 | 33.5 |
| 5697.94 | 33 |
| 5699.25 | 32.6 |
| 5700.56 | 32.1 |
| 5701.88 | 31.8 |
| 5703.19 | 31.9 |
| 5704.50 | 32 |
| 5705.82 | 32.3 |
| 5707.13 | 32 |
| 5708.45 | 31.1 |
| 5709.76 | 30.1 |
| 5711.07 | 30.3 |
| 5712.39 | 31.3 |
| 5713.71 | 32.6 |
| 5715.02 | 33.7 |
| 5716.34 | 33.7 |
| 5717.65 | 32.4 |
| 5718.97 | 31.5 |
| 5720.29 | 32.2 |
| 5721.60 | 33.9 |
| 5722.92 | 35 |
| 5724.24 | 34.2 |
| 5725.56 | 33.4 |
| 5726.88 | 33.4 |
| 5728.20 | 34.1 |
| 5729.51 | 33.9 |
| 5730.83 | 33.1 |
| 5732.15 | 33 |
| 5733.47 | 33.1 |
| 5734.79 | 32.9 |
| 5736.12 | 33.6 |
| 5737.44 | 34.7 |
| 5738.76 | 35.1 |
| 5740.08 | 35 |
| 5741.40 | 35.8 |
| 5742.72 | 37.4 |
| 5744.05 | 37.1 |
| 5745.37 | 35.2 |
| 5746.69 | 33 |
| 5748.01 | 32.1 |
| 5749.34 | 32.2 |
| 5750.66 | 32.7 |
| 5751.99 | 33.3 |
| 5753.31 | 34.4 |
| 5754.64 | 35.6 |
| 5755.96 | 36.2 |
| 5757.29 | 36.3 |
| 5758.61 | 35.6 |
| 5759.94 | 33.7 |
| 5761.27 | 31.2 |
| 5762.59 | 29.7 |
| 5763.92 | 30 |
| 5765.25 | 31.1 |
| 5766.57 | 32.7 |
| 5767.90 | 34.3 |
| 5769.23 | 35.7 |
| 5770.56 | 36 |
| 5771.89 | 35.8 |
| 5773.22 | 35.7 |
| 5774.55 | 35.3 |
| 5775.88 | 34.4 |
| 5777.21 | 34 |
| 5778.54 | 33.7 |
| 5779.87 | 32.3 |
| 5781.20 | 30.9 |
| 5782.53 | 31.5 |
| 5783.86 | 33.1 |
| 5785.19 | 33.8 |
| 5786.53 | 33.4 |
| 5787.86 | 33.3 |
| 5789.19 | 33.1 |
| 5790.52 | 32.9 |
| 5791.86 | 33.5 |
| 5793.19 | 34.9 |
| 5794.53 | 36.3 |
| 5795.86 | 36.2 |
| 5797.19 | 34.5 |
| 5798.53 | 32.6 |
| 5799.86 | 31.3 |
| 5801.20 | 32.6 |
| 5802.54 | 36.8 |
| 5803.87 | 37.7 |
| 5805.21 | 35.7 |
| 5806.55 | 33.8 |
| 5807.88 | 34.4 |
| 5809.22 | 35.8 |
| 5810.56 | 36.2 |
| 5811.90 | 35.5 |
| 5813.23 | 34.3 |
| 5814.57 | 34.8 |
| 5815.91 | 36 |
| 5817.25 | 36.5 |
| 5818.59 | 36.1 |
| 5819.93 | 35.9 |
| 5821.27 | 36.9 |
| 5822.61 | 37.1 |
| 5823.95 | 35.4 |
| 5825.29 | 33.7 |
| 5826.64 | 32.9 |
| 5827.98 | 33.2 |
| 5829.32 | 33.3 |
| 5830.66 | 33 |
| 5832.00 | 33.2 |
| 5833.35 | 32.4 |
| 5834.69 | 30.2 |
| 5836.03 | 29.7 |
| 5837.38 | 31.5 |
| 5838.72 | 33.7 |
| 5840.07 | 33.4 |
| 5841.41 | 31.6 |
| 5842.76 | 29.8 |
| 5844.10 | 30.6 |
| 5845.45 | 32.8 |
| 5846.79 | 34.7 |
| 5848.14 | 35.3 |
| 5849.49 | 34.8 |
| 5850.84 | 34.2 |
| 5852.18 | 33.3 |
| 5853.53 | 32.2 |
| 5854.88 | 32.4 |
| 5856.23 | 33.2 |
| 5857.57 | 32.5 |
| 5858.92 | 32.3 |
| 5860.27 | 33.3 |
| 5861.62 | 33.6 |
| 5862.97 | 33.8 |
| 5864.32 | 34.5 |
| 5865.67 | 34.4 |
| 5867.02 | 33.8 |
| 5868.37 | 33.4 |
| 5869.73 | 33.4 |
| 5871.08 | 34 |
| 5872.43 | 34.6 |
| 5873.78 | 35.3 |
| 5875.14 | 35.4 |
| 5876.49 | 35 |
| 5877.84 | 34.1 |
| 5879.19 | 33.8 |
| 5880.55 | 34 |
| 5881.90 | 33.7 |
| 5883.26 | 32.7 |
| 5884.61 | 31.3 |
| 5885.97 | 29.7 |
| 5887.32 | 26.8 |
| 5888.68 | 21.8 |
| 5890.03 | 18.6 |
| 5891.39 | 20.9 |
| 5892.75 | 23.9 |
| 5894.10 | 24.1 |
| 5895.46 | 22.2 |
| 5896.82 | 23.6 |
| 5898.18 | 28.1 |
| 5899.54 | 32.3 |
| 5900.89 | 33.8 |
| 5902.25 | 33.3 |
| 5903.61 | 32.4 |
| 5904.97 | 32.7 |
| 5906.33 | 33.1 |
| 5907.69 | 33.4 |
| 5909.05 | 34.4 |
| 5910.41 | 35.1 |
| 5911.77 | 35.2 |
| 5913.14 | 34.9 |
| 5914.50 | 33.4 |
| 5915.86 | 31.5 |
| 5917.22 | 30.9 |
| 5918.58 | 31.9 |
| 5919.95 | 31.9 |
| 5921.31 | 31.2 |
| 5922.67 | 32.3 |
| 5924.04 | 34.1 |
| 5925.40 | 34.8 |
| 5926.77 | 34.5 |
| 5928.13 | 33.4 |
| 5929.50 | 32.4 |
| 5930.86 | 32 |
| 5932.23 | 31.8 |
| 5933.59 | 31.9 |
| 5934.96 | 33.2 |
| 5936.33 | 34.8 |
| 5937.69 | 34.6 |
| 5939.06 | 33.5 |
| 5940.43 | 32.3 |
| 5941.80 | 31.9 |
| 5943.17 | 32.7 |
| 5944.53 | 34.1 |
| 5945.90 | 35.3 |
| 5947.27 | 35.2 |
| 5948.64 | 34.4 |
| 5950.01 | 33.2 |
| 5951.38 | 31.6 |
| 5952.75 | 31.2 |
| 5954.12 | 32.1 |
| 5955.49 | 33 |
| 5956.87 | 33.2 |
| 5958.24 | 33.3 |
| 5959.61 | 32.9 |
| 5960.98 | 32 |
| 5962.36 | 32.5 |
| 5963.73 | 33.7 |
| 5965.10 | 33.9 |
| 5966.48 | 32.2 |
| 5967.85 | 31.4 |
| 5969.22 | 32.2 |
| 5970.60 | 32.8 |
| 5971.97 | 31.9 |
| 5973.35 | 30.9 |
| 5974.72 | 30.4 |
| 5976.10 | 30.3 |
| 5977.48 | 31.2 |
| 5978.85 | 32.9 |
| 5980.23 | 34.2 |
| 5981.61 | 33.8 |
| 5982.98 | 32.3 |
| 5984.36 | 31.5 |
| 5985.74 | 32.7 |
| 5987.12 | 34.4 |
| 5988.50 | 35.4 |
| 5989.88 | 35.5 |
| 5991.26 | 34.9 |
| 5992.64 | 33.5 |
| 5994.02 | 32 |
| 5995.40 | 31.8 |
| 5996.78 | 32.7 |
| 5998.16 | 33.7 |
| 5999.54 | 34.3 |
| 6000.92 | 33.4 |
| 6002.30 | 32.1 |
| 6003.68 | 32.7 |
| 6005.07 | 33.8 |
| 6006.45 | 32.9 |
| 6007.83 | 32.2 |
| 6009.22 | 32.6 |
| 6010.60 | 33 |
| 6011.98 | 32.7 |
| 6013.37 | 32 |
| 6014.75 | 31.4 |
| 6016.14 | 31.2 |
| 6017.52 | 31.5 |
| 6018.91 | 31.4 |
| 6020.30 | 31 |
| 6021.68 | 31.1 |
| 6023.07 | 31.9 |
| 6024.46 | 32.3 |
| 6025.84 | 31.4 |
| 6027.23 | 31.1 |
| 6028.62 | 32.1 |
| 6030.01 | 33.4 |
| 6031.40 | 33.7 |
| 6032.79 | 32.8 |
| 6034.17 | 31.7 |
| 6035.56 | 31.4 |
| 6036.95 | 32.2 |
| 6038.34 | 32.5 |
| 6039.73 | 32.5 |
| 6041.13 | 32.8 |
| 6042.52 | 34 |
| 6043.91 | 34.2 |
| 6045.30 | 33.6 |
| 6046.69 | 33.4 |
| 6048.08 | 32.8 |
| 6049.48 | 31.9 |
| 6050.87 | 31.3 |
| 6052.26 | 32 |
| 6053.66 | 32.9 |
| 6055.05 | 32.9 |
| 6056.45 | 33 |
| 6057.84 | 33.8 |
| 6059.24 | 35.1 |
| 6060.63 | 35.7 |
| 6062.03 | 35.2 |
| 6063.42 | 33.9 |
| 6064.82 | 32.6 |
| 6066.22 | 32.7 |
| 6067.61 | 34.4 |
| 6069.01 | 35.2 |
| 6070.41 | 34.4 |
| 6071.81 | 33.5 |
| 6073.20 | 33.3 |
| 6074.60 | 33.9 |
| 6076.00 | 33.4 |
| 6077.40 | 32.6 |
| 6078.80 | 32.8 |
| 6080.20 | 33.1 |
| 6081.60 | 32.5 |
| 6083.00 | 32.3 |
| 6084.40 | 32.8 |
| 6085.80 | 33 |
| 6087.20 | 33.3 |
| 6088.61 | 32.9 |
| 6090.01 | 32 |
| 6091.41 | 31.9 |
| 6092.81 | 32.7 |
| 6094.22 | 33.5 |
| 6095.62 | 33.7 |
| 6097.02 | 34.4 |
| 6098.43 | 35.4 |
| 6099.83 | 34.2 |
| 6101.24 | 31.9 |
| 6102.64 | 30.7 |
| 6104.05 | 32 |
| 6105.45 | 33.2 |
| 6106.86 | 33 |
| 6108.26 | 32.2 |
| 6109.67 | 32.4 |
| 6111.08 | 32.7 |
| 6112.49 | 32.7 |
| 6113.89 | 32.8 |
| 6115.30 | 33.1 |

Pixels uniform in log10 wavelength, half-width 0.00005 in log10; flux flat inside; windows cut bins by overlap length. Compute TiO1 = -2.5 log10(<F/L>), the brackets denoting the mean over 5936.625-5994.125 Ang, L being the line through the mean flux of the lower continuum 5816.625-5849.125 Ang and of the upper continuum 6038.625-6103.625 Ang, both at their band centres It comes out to 0.01 mag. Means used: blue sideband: 33.5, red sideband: 33.2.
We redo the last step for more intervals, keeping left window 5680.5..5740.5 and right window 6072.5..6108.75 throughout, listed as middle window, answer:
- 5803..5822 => -0.08 mag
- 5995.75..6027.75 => 0.02 mag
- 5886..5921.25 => 0.12 mag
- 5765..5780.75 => -0.04 mag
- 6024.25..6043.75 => 0.02 mag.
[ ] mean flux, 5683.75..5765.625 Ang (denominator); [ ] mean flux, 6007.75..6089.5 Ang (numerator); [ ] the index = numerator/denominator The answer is 0.99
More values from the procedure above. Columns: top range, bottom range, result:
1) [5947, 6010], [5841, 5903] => 1.05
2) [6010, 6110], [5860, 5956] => 1.03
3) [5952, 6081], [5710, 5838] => 0.97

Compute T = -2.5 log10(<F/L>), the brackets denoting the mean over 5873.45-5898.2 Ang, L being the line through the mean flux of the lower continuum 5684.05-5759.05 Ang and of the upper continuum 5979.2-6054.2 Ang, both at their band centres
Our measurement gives 0.16 mag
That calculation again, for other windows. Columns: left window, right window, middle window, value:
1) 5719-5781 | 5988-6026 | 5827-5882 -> 0.01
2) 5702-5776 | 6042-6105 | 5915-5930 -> 0.02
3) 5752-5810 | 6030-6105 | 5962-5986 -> 0.04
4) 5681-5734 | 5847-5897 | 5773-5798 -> -0.05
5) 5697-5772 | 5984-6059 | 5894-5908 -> 0.10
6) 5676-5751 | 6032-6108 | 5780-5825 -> -0.04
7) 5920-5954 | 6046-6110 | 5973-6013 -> 0.01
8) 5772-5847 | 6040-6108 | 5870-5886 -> 0.00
